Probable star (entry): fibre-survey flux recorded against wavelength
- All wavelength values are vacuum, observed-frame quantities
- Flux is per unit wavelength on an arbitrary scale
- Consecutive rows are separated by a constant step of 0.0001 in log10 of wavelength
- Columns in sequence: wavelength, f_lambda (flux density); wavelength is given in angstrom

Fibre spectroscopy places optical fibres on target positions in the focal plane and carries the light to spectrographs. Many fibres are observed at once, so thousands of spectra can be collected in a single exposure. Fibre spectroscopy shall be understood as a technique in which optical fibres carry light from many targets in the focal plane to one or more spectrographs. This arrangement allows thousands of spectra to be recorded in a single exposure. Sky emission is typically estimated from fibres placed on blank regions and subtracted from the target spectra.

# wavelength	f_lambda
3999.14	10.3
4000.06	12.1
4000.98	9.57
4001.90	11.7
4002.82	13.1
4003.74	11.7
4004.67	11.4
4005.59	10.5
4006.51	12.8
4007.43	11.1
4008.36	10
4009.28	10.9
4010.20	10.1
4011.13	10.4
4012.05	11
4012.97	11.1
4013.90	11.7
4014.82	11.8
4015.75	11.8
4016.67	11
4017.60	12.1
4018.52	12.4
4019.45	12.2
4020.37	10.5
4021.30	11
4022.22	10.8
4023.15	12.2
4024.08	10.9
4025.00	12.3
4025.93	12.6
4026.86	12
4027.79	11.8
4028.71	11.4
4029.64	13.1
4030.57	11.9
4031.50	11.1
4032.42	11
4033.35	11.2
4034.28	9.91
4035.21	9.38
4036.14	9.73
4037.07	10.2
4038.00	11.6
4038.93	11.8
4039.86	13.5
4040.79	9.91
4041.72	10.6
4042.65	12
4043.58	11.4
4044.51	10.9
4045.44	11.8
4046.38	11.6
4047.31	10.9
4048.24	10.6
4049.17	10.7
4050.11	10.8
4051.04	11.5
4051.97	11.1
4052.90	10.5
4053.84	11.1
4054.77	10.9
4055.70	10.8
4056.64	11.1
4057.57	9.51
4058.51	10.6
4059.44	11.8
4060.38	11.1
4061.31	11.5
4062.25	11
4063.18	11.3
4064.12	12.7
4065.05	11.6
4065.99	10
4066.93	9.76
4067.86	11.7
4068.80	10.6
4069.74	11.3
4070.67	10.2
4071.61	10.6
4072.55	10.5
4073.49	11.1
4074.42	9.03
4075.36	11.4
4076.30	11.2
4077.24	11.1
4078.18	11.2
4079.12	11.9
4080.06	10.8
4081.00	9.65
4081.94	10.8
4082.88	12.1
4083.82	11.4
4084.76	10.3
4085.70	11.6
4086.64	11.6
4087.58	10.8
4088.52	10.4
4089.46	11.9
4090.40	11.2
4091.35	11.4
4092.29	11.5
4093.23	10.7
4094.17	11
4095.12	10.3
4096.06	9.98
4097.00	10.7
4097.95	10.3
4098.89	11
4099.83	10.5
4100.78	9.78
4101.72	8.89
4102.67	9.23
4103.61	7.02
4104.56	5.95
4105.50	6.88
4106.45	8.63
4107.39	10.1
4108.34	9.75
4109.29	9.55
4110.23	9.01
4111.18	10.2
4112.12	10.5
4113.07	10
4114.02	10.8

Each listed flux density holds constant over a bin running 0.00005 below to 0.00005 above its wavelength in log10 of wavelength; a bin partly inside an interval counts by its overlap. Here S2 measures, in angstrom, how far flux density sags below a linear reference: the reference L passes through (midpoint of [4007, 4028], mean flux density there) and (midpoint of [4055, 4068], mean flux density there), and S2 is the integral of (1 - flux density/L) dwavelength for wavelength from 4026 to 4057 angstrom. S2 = 0.0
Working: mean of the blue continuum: 11.4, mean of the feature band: 11.2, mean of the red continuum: 11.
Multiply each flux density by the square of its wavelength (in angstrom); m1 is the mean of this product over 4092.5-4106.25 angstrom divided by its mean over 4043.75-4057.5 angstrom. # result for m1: 0.9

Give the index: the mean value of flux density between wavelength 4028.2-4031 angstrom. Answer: 12.1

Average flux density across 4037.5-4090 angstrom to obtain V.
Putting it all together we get 11.1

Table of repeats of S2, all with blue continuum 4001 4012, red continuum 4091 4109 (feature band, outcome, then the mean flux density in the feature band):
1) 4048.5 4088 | -3.1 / 11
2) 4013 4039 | -1.3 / 11.4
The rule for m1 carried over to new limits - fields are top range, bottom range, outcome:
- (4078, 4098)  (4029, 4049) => 1.01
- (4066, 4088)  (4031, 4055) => 1.01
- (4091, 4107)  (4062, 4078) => 0.90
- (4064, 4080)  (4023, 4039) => 0.98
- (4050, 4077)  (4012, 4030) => 0.95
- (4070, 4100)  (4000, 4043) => 0.99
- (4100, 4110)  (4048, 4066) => 0.80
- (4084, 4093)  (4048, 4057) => 1.04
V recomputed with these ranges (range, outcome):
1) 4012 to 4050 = 11.3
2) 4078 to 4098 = 11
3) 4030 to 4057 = 11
